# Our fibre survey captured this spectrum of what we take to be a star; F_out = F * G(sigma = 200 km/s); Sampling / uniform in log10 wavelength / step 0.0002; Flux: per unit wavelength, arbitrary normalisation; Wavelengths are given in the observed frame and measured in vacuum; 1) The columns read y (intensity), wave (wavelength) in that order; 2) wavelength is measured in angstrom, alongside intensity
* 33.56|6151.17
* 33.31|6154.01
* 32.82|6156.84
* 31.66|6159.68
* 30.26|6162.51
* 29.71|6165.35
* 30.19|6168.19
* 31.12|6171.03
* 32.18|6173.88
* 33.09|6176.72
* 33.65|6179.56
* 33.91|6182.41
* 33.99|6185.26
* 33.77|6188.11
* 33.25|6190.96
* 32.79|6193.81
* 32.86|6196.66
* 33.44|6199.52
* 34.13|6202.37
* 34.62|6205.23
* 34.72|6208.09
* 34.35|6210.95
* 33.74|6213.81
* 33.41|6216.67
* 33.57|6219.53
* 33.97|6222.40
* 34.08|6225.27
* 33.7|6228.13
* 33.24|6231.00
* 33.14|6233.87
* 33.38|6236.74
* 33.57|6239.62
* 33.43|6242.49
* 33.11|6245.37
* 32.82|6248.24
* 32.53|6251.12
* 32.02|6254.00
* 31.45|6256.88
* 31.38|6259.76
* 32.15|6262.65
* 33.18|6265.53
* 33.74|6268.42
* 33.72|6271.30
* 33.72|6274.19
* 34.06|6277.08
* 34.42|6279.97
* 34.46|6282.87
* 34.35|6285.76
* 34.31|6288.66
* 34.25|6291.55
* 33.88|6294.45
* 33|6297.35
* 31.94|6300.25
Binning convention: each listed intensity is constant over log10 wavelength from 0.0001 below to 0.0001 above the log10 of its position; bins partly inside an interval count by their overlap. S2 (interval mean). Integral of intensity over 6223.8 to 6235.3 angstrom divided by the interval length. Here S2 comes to 33.5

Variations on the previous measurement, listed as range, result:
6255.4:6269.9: 32.4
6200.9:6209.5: 34.5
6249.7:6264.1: 31.9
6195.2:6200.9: 33.1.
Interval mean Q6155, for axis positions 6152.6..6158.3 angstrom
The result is 33.1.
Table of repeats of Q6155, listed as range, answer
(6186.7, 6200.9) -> 33.2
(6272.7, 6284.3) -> 34.1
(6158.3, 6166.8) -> 30.6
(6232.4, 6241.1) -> 33.4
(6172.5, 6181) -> 33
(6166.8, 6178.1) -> 31.6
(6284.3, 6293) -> 34.3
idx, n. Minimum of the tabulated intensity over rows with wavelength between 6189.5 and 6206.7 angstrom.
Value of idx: 32.79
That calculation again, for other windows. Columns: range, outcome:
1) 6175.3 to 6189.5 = 33.09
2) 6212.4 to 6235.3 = 33.14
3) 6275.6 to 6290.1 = 34.06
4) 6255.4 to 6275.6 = 31.38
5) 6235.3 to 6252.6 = 32.53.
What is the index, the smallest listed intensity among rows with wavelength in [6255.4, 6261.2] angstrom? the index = 31.38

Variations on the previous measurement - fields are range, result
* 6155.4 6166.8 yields 29.71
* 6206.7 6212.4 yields 34.35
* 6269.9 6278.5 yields 33.72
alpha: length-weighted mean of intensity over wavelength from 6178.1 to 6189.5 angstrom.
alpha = 33.8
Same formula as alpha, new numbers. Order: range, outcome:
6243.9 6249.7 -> 33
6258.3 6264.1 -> 31.8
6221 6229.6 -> 33.9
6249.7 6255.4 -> 32.3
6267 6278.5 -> 33.8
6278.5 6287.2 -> 34.4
